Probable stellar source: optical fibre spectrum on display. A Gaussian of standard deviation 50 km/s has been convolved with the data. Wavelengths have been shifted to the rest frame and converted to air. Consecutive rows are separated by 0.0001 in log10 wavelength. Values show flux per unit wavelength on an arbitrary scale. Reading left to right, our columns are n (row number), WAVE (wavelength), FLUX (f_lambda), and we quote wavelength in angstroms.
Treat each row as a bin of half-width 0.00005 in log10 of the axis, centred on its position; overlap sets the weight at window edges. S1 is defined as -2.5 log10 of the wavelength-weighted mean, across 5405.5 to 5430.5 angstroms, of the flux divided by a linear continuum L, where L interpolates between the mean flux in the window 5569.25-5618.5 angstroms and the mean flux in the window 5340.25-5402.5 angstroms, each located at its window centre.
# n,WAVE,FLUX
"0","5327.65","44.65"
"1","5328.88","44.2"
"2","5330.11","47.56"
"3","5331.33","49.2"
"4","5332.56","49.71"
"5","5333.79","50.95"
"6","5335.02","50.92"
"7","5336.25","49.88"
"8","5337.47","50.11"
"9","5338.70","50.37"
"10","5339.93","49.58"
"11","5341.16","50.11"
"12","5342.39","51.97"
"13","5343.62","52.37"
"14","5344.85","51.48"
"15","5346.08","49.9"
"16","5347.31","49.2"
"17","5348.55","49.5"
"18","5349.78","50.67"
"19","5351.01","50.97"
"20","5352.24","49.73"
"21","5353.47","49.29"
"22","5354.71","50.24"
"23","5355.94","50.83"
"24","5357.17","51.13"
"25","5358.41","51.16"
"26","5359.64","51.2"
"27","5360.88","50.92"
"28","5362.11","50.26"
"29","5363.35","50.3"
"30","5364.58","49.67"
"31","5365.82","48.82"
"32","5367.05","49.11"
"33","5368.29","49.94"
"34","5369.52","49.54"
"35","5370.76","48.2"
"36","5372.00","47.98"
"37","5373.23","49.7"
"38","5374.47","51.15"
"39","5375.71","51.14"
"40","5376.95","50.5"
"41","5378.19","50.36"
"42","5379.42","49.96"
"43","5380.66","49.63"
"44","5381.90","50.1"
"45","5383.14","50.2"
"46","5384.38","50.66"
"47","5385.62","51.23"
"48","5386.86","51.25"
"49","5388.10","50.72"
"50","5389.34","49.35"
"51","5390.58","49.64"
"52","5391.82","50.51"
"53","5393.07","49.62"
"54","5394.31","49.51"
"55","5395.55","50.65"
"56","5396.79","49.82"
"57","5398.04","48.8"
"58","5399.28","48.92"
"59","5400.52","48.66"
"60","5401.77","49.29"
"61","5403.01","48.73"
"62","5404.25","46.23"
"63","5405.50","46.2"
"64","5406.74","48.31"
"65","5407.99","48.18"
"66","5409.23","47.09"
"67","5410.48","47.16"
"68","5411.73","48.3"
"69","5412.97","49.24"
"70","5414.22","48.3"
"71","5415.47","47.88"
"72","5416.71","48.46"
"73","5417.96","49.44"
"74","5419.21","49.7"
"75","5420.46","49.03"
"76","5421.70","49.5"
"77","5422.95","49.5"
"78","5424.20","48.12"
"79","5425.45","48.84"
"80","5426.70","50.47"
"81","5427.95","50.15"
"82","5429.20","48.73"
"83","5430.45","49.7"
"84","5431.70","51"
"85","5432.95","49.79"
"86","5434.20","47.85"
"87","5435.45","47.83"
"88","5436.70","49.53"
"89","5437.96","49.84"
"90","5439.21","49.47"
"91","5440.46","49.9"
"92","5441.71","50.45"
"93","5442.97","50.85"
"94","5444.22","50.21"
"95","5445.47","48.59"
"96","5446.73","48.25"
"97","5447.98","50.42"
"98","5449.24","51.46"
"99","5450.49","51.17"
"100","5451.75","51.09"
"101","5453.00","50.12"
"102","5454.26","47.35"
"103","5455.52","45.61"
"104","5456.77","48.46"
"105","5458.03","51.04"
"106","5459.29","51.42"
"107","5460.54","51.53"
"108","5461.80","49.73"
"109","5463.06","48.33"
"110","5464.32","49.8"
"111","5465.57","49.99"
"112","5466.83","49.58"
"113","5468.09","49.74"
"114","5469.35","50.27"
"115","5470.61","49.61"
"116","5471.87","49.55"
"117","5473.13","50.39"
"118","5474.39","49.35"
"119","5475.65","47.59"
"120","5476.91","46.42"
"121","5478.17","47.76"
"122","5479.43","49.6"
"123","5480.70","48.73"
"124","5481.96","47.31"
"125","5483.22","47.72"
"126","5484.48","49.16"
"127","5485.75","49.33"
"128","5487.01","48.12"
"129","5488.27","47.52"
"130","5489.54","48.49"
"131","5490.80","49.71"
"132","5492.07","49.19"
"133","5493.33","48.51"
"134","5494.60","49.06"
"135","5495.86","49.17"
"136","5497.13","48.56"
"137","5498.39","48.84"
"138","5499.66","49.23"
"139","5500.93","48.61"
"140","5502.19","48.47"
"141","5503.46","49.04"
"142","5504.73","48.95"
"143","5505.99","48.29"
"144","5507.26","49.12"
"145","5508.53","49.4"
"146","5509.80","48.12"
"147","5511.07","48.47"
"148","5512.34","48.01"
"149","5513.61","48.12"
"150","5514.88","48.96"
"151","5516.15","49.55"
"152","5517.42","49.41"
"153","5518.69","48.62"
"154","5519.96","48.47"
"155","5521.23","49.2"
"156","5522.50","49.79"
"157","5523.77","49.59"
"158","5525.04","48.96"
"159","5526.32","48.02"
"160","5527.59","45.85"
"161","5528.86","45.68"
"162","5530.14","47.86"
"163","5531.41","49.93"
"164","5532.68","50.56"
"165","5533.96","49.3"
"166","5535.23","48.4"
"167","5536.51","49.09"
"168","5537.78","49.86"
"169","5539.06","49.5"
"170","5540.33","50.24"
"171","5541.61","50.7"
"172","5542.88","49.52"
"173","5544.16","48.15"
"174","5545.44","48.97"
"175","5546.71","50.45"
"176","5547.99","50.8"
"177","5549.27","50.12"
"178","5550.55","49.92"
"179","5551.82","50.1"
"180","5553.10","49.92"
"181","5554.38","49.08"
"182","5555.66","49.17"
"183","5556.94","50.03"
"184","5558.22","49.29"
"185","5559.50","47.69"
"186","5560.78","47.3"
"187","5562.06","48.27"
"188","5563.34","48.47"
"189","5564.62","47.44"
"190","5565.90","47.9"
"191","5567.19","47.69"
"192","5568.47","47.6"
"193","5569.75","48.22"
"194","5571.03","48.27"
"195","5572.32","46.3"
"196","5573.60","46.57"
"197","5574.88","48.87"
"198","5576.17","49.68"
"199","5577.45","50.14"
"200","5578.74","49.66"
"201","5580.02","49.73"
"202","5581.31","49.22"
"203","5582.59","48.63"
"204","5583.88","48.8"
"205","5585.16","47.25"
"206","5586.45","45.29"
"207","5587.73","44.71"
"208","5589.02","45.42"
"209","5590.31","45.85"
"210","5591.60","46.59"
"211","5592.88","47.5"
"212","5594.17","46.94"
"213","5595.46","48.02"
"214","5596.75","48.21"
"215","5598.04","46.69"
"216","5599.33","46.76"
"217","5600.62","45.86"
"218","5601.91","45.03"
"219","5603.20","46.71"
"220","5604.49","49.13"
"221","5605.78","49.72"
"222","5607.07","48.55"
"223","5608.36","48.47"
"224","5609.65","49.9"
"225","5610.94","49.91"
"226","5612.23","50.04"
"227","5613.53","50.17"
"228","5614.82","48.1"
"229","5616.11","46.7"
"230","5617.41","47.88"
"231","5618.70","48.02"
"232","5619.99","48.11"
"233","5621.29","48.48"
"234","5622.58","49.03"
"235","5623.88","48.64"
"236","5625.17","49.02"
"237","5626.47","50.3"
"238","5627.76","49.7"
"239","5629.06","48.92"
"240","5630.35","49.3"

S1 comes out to 0.02 mag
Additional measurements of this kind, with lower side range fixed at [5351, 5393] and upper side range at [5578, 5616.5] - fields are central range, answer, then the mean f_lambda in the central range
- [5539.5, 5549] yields -0.03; 49.9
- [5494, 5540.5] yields 0.00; 48.8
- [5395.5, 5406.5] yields 0.03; 48.5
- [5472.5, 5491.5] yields 0.01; 48.5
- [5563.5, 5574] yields 0.01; 47.6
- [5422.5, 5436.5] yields 0.01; 49.3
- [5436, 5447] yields -0.01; 49.7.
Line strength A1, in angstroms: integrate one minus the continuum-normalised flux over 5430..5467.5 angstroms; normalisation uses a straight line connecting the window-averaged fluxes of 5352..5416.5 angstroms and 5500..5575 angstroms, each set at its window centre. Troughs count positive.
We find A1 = -0.4 angstroms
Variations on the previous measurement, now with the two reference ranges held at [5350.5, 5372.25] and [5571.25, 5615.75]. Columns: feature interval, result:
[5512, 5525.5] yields -0.1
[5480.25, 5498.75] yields 0.1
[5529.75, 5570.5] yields -0.7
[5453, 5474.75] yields -0.2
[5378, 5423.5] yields 0.4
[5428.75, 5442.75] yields -0.1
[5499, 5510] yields 0.0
